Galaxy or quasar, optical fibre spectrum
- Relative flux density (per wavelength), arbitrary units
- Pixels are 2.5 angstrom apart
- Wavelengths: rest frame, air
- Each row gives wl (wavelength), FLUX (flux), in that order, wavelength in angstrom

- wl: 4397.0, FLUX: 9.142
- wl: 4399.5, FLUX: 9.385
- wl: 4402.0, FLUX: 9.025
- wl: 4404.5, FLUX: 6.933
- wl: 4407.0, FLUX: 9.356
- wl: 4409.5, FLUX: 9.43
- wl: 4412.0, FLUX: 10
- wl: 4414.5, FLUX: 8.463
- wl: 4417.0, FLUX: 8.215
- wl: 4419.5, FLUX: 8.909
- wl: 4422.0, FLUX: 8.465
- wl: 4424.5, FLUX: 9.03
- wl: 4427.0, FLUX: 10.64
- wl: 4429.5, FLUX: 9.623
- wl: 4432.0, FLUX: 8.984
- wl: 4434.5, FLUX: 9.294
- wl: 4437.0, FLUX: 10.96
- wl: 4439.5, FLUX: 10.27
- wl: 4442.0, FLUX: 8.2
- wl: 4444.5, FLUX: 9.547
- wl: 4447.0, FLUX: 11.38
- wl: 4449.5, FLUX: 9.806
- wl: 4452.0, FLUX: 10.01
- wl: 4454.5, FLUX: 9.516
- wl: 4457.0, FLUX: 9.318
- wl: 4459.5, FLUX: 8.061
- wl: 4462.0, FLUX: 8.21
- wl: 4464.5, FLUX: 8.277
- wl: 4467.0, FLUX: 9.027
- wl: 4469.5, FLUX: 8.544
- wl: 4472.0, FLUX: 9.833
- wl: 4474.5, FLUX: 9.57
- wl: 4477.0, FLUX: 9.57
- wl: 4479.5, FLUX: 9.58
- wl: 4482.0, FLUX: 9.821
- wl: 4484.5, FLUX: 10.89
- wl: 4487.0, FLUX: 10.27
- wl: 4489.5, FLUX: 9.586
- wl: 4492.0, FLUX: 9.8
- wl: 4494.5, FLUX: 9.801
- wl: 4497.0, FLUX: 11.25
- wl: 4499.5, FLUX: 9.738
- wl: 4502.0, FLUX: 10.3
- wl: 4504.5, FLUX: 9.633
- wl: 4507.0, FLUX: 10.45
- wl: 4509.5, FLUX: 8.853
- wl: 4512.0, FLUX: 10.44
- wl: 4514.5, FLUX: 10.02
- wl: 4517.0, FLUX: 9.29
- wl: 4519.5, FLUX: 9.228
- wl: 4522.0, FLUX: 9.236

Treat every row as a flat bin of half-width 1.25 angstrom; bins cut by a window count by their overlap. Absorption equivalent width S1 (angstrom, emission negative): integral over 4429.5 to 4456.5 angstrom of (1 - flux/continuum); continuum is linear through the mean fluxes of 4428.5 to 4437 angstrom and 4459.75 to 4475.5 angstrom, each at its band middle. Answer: -1.3 angstrom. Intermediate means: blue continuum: 9.53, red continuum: 8.85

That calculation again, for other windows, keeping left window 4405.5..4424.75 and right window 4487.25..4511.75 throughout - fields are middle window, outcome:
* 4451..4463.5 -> 0.6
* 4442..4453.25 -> -0.7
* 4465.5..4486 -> 0.2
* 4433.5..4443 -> -0.5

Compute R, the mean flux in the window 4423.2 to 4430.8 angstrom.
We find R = 9.75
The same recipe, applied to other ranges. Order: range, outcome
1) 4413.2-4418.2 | 8.36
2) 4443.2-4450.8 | 10.2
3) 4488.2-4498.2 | 10.1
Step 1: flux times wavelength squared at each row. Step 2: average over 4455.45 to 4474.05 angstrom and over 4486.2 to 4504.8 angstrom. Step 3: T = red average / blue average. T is 1.2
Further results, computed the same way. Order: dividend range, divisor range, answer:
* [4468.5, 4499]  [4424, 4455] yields 1.03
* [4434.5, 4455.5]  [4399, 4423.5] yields 1.14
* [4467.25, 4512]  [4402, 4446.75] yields 1.10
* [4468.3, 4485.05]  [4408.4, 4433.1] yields 1.08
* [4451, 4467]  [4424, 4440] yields 0.91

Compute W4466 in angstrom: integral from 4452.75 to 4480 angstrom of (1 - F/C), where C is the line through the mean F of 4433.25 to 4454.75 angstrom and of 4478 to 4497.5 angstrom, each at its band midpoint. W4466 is 2.6 angstrom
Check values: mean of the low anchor 9.9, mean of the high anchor 10.1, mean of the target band 9.05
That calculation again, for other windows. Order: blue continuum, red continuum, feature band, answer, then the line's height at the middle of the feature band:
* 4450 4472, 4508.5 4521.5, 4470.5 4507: -2.81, 9.27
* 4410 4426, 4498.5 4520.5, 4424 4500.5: -2.53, 9.33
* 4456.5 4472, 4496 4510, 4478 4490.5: -0.86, 9.38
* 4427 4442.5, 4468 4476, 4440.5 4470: 0.97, 9.49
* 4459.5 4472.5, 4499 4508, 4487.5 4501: -0.49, 9.7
